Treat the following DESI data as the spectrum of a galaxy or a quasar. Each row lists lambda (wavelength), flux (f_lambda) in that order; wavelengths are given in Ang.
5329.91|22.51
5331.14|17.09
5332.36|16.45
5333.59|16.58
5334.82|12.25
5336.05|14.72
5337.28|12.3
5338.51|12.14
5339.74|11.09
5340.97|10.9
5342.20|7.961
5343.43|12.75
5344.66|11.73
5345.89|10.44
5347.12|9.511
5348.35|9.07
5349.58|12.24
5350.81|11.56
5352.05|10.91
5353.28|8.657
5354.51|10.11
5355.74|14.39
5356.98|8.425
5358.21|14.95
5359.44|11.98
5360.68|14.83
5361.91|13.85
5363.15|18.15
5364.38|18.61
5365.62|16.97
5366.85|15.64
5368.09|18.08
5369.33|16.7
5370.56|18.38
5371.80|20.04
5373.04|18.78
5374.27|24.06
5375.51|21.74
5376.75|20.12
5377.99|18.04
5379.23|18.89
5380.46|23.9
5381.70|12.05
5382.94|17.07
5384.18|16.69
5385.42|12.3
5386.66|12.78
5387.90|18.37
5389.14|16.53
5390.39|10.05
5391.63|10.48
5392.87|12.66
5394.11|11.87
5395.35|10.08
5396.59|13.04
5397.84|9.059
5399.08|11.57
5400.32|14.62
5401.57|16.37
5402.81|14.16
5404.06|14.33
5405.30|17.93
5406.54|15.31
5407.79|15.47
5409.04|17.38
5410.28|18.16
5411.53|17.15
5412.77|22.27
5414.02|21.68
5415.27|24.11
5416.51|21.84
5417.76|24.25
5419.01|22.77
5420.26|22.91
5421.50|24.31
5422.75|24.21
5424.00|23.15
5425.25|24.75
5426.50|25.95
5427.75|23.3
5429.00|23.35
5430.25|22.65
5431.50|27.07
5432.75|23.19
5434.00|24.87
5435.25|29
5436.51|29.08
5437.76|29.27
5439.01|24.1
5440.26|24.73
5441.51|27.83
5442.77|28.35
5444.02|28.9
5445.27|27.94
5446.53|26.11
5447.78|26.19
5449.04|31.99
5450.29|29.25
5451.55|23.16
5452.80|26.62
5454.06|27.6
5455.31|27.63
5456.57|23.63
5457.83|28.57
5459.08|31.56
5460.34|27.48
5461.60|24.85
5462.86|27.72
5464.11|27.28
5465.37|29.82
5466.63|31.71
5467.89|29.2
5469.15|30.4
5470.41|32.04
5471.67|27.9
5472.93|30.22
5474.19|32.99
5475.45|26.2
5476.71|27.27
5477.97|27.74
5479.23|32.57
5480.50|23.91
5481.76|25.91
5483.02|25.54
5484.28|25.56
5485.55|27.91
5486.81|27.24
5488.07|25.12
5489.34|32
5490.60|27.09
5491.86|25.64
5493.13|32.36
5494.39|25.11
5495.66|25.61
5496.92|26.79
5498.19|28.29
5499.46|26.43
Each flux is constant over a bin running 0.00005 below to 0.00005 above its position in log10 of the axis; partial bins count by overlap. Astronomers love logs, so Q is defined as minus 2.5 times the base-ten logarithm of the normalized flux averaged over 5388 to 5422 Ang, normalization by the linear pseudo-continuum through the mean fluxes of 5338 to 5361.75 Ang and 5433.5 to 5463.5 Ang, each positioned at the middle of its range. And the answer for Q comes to 0.23 mag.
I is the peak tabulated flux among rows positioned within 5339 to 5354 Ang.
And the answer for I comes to 12.75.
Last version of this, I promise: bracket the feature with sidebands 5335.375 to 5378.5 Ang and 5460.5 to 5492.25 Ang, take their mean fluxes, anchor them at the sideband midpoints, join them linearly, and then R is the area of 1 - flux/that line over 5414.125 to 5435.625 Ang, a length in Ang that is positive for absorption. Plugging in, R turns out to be -1.87 Ang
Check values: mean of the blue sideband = 14.3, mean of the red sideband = 28.2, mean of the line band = 24.1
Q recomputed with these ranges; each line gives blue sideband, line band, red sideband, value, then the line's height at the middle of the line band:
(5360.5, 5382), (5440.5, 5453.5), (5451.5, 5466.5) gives -0.05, 26.2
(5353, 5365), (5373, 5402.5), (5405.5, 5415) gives 0.05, 16.3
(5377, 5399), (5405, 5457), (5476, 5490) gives -0.20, 20.2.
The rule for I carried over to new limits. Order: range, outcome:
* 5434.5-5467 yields 31.99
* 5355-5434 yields 27.07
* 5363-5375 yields 24.06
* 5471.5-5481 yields 32.99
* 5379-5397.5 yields 23.9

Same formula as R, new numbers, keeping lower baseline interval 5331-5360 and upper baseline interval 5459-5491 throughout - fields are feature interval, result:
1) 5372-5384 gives -2.51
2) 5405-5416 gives 0.71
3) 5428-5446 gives -2.20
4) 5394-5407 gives 3.72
